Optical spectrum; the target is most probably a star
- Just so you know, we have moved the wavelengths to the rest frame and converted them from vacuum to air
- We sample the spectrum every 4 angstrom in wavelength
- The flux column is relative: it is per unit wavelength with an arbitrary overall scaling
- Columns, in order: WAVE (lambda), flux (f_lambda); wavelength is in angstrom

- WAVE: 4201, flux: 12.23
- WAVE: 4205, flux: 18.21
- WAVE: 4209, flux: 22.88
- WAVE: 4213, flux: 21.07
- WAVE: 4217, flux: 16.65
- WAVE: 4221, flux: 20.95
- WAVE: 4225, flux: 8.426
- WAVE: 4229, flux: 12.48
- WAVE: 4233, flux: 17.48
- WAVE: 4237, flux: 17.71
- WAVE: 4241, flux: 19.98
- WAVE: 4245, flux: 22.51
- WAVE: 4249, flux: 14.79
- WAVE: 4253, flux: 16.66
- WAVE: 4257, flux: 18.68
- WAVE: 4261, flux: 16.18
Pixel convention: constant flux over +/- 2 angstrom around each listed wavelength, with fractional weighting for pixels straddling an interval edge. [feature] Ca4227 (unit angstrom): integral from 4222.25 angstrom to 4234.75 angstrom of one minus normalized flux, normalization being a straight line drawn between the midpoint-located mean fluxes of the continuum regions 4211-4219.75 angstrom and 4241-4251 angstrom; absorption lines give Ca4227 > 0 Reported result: 3.81 angstrom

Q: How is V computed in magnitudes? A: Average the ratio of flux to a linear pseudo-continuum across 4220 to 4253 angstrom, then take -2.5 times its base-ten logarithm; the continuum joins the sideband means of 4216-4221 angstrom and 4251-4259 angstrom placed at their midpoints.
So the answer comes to 0.08 mag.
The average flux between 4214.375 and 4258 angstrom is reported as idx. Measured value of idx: 17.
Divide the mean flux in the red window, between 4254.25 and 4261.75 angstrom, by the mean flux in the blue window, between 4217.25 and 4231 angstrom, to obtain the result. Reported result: 1.23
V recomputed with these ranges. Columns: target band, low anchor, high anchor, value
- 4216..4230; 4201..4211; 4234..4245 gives 0.291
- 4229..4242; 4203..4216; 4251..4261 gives 0.080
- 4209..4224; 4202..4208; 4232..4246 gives -0.048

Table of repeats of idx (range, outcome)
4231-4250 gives 18.7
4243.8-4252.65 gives 17.9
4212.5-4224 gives 18.4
